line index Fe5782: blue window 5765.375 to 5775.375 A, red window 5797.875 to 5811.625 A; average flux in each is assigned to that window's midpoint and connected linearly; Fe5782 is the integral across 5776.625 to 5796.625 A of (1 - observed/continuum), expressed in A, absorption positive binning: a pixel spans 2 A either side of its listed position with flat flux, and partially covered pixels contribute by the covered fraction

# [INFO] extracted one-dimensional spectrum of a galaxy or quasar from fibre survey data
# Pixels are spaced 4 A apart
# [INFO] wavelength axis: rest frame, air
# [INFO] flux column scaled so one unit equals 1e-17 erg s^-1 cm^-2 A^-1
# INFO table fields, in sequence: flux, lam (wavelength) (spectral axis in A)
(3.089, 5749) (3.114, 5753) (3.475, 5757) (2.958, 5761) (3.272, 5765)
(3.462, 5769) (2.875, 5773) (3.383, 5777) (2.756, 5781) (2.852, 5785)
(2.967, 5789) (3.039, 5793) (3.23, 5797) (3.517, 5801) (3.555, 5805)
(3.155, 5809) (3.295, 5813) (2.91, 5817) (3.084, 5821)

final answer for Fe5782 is 1.8 A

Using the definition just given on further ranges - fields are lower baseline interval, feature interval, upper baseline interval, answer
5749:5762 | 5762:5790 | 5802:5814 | 1.5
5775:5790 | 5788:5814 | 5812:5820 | -1.9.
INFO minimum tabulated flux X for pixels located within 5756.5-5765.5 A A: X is 2.958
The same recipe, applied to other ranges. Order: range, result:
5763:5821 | 2.756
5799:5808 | 3.517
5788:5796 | 2.967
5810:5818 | 2.91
